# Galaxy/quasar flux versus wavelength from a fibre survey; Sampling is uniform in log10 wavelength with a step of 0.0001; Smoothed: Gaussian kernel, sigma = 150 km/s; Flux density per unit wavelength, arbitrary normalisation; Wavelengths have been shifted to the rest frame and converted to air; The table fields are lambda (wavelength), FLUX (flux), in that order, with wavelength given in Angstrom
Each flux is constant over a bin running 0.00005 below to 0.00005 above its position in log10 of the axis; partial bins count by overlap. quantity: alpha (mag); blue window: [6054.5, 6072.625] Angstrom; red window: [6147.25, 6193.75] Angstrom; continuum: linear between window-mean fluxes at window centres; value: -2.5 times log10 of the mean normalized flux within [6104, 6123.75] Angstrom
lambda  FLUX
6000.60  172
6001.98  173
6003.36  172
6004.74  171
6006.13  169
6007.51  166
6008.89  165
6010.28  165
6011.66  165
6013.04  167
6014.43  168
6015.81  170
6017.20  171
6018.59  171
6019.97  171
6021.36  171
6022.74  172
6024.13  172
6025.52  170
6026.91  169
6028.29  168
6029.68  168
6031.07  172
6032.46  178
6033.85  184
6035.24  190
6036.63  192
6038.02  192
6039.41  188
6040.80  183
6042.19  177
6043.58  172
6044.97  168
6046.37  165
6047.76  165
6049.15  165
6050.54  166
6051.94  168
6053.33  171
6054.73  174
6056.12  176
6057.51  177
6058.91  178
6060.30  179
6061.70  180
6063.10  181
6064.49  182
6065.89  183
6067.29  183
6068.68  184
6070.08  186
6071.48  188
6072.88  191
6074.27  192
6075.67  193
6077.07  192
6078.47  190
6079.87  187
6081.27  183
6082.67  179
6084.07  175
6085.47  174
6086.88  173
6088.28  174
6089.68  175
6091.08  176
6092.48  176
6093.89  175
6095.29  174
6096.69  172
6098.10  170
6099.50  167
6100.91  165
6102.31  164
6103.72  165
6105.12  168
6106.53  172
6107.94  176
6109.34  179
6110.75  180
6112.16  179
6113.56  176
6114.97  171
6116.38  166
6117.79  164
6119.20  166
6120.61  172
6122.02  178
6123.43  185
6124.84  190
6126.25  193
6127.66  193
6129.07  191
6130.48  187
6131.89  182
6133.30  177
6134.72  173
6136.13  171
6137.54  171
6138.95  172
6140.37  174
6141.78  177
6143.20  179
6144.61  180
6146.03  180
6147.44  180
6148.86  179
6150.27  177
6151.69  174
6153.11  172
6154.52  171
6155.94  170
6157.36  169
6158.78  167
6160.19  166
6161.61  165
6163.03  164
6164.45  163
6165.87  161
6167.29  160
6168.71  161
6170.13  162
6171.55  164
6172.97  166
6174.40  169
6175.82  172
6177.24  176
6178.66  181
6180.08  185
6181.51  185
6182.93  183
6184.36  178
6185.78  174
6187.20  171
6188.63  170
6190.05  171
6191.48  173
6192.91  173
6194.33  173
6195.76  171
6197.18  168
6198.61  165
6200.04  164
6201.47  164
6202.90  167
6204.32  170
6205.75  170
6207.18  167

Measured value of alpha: 0.02 mag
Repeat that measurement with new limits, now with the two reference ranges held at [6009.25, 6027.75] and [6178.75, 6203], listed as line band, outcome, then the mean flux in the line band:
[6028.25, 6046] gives -0.06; 179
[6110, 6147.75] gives -0.04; 178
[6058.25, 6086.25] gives -0.08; 184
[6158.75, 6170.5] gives 0.06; 163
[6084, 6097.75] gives -0.02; 174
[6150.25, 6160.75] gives 0.01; 170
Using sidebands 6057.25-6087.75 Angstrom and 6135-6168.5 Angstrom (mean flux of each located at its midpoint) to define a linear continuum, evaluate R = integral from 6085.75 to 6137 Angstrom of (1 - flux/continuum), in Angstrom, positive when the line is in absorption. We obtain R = 0.5 Angstrom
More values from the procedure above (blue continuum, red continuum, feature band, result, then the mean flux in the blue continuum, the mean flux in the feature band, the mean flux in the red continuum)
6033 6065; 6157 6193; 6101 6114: 0.1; 177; 173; 170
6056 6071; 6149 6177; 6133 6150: -0.6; 181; 176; 167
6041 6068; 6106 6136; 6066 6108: -0.4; 174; 178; 178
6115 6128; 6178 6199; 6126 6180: 0.9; 178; 173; 175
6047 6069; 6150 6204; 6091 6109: 0.3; 176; 171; 170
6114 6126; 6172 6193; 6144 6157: -0.1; 175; 176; 175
